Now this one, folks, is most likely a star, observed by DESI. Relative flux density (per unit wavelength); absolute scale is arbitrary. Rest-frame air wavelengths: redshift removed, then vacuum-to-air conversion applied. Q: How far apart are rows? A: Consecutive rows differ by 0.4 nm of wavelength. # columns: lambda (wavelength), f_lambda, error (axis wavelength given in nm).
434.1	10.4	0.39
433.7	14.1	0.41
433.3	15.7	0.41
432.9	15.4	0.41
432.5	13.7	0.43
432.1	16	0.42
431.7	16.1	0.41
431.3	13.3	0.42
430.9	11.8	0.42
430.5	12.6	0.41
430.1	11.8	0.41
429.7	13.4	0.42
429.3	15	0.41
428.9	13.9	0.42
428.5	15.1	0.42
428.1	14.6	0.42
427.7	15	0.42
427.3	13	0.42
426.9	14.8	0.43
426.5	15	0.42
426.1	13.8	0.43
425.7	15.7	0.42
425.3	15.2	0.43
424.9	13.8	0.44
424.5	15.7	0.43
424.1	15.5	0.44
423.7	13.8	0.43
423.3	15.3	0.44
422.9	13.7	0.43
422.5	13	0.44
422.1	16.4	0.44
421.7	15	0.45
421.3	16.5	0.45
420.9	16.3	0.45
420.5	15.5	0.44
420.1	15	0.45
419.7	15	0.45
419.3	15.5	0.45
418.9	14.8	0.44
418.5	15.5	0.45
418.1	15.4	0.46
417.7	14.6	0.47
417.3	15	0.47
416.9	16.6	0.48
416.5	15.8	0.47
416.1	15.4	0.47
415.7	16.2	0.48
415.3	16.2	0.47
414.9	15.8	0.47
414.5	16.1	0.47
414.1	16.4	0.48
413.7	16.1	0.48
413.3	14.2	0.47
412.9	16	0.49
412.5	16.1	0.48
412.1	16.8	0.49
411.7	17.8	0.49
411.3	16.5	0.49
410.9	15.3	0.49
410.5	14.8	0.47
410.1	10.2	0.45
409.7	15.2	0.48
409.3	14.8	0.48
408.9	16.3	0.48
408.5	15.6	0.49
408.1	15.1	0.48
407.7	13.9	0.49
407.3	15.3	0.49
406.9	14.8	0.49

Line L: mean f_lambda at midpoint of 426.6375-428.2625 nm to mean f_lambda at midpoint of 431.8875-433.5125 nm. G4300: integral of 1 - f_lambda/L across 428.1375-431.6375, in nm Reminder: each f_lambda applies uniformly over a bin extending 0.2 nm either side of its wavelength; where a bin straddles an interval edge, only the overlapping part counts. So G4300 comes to 0.29 nm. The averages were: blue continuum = 14.4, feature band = 13.5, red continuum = 15.2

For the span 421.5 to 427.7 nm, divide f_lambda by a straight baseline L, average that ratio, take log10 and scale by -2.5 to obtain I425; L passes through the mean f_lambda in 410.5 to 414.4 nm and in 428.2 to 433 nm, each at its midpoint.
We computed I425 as 0.00 mag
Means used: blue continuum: 16.1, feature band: 14.7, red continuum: 14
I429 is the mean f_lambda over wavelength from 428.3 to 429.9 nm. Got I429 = 14.3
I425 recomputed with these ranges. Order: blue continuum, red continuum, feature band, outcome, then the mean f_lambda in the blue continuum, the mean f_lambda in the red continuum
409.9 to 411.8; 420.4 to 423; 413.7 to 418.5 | -0.05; 14.8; 15.2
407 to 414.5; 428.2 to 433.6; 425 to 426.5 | -0.03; 15.4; 14.1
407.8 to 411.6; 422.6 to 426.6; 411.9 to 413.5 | -0.06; 14.9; 14.7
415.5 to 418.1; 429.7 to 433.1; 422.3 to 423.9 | 0.07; 15.6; 13.8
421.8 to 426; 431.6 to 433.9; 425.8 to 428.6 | 0.03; 14.8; 15.1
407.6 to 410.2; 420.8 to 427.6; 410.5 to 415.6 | -0.10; 14.6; 14.8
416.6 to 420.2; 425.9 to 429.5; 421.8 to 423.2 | 0.03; 15.3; 14.5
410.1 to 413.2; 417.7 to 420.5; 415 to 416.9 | -0.04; 15.7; 15.2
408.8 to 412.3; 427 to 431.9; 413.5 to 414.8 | -0.08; 15.3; 13.8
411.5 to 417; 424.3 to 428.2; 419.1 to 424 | 0.01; 16.1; 14.7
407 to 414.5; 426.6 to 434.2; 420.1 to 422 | -0.08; 15.4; 14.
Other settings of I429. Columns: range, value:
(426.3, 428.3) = 14.5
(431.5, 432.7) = 15.3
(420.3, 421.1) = 15.9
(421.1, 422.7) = 15.2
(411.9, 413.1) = 16.3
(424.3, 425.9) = 15.1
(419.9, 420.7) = 15.3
